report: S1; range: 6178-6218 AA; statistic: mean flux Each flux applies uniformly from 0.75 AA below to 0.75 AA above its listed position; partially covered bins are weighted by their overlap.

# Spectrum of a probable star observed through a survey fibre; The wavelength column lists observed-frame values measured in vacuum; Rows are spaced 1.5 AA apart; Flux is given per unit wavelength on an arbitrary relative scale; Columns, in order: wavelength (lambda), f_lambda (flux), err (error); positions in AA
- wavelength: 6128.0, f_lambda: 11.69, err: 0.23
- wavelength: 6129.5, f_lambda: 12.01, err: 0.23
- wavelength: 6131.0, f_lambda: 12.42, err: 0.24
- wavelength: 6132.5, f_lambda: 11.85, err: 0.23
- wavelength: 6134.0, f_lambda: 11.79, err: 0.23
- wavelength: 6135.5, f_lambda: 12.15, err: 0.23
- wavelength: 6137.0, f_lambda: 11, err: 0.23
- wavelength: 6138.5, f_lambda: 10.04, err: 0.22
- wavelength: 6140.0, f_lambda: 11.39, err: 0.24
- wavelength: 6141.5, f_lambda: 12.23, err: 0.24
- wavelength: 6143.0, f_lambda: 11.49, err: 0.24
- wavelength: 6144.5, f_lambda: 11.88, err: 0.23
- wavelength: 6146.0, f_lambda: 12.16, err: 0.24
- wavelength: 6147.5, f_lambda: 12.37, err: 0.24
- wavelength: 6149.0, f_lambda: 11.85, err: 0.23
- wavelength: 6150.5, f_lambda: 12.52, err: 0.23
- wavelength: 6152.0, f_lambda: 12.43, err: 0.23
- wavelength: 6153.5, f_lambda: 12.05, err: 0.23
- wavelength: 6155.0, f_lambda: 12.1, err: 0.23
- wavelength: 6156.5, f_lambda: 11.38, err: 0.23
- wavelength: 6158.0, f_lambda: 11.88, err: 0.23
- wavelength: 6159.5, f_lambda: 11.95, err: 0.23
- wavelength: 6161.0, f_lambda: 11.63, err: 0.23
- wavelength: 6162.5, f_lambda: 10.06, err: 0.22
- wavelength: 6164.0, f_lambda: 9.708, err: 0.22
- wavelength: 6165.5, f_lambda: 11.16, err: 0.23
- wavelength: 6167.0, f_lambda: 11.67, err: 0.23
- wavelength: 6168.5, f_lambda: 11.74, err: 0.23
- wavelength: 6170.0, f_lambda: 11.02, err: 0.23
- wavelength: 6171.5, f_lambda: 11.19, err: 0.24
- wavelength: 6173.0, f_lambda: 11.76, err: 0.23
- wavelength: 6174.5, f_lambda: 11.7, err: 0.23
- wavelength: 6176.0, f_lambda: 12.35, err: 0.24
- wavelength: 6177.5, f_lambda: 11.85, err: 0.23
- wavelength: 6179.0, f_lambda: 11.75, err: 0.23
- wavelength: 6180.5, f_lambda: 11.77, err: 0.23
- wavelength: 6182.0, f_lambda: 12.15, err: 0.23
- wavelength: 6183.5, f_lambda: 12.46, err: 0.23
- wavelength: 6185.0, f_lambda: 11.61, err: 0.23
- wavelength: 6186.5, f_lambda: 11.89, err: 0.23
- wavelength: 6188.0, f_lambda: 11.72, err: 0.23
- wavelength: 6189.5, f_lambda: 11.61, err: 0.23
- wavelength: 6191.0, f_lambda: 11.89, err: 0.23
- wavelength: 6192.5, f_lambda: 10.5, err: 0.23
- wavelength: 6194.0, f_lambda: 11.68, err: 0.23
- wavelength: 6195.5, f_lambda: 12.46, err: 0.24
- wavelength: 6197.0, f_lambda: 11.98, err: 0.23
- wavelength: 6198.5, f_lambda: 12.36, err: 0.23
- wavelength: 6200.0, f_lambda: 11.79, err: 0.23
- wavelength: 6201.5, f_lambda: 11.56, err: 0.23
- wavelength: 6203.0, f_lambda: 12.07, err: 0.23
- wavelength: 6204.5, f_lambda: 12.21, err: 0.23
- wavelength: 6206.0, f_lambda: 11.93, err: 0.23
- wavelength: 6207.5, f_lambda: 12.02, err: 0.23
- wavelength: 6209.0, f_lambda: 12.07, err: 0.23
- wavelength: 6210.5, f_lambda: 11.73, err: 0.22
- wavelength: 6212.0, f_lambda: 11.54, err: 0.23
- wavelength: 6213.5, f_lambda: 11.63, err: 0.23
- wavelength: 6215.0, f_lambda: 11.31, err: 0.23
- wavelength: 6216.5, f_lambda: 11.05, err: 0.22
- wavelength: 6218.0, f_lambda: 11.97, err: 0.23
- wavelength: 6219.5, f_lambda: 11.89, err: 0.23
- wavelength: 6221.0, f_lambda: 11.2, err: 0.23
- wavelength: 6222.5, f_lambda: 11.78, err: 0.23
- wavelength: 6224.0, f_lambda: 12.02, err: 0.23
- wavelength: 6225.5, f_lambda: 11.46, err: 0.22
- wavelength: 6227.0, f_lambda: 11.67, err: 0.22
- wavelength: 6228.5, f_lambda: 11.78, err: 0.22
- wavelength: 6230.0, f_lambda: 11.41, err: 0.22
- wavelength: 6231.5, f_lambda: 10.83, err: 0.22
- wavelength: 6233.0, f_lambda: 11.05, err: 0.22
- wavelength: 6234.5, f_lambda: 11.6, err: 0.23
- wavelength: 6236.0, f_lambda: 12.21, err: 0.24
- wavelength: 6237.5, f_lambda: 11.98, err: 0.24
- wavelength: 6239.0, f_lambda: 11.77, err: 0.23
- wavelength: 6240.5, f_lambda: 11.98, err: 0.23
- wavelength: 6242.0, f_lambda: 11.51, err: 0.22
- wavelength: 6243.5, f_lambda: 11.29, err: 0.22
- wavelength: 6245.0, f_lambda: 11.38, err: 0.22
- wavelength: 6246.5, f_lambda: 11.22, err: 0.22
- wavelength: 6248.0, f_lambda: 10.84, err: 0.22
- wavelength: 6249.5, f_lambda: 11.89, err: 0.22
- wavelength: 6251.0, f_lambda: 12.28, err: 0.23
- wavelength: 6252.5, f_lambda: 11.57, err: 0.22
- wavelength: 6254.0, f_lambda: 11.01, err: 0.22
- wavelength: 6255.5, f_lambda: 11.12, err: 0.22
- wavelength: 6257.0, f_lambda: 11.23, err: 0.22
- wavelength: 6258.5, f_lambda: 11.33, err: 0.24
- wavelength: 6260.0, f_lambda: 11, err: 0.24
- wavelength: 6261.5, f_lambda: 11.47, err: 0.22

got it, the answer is 11.8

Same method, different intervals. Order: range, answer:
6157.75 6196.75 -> 11.6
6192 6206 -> 11.9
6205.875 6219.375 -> 11.7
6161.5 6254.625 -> 11.6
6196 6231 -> 11.8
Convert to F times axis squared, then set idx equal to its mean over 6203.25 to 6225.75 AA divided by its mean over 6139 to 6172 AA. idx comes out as 1.03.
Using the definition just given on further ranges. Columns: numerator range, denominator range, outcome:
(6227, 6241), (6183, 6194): 1.01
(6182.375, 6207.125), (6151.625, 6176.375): 1.04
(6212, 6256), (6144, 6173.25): 1.02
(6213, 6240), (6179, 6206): 0.99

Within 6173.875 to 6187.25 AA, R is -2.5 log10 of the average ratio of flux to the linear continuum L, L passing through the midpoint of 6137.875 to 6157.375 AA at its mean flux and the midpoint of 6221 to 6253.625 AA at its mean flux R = -0.02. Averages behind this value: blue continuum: 11.8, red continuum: 11.6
